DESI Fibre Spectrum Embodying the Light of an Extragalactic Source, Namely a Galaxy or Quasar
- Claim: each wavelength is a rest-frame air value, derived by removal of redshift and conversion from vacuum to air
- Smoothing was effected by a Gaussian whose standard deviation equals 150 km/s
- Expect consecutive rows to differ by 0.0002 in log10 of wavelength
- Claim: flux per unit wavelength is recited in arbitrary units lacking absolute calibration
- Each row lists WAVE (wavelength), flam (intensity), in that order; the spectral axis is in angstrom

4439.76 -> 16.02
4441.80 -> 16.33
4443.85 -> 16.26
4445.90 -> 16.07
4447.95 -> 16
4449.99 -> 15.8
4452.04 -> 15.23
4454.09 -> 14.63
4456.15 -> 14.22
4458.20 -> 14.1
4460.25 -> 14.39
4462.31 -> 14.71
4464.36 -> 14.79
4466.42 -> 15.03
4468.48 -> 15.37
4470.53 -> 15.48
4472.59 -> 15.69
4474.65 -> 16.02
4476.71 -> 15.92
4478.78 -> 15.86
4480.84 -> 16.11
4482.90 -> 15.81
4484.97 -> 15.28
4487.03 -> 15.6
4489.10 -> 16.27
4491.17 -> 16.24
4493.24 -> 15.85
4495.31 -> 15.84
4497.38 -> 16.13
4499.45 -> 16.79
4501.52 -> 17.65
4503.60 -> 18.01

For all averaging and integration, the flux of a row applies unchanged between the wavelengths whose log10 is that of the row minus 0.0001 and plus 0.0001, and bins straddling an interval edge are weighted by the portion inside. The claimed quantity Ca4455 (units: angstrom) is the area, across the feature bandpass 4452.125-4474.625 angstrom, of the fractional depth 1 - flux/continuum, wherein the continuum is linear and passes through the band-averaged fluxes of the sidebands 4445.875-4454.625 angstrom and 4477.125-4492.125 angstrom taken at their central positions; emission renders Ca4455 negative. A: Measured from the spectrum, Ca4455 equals 1.1 angstrom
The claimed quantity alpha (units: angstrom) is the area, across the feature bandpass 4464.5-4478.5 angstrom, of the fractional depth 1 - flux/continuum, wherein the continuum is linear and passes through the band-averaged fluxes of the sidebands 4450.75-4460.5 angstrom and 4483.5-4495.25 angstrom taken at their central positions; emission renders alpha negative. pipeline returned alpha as -0.4 angstrom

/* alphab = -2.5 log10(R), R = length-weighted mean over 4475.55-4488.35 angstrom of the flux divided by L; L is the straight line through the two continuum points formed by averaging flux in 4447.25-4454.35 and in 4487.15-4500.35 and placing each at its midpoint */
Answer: 0.013 mag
